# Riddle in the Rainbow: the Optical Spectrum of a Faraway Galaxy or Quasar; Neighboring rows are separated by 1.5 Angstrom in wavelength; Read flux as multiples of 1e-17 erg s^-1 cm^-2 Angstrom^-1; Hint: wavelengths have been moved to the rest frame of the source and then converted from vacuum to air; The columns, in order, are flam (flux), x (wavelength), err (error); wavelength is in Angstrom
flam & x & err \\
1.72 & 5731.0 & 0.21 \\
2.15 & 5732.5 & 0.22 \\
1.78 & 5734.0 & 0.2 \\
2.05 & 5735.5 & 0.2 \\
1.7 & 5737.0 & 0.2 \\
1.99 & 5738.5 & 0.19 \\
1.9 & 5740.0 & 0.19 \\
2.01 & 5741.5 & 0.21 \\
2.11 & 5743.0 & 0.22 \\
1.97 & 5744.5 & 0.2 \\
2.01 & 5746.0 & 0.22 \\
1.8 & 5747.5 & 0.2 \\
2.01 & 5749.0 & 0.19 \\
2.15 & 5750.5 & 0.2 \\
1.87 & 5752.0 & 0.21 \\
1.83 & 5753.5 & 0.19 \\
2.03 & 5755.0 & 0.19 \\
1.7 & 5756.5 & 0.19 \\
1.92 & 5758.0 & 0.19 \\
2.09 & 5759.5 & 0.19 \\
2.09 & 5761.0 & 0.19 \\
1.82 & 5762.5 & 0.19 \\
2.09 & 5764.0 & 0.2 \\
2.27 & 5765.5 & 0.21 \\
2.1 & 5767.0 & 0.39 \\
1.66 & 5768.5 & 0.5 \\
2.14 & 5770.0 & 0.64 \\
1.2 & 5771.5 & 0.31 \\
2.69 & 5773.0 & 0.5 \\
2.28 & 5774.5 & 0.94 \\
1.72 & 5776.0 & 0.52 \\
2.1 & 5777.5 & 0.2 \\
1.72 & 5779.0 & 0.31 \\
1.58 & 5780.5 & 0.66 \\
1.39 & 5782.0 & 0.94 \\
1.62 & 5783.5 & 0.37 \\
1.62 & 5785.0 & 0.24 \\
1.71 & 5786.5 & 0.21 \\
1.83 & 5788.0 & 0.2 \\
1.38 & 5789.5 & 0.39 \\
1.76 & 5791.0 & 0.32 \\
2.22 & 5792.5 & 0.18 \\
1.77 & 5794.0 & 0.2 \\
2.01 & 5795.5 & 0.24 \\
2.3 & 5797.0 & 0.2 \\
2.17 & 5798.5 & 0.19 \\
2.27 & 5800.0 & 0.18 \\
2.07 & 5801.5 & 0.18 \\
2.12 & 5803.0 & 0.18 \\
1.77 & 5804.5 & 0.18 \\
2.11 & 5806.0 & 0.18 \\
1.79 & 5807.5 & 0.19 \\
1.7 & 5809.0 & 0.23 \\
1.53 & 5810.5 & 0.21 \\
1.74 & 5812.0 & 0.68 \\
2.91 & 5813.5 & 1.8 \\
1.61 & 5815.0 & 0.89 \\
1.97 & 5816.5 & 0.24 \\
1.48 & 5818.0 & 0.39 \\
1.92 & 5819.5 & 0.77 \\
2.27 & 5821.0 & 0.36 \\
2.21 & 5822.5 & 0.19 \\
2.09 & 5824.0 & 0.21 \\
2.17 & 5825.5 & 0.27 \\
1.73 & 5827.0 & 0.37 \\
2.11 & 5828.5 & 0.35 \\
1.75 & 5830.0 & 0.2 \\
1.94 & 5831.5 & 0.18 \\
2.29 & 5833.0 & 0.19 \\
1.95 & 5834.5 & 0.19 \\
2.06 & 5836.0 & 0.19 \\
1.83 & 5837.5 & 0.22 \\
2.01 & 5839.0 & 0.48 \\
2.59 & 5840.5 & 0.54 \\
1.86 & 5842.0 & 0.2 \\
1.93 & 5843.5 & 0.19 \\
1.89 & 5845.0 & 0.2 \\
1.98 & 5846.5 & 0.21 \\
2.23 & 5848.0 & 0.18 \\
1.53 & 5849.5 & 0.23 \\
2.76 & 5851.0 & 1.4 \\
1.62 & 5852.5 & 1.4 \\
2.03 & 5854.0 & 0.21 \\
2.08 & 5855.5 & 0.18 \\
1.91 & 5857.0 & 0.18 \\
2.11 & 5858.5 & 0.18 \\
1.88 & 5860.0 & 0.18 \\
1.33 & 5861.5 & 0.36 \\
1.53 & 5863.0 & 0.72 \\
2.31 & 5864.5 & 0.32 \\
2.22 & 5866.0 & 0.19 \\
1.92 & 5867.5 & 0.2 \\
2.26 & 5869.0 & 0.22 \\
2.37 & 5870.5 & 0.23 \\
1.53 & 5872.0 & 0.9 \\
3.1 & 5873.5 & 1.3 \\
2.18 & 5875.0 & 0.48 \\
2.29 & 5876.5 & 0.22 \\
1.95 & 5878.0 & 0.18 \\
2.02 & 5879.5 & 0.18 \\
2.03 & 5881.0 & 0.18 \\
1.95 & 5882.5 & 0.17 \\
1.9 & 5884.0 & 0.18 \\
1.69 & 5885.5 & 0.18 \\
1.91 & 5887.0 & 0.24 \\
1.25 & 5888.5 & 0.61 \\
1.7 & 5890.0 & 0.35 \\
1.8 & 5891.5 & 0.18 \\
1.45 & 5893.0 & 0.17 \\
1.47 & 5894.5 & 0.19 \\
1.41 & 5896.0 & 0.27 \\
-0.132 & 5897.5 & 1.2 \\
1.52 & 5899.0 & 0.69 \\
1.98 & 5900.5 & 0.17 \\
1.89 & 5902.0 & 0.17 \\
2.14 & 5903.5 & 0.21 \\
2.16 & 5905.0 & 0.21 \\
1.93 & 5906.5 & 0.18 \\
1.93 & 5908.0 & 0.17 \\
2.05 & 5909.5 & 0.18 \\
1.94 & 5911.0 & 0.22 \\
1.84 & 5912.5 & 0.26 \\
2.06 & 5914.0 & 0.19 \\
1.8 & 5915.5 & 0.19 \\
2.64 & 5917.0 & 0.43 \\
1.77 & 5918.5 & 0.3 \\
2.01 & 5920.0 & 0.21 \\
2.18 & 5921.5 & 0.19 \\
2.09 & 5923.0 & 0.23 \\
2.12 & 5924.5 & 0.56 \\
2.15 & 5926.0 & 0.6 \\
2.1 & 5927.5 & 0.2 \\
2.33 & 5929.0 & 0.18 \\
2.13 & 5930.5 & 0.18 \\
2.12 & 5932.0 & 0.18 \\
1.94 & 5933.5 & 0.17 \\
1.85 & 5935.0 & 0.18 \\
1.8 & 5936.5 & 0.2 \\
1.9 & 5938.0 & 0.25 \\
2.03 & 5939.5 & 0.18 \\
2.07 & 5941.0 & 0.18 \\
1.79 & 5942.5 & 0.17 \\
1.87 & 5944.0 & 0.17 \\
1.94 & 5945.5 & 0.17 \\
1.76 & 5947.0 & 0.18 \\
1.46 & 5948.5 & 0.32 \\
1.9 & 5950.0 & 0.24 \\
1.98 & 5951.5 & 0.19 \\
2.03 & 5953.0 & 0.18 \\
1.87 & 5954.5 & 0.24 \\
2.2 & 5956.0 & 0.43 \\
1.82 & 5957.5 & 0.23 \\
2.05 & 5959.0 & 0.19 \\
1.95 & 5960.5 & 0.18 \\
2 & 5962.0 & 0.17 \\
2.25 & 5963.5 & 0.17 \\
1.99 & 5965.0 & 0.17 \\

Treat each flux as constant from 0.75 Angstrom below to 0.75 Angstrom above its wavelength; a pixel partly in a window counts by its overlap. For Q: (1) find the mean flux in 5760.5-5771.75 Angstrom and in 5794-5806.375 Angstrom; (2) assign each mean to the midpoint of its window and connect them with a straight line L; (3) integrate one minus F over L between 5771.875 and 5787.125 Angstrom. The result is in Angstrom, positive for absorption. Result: 1.30 Angstrom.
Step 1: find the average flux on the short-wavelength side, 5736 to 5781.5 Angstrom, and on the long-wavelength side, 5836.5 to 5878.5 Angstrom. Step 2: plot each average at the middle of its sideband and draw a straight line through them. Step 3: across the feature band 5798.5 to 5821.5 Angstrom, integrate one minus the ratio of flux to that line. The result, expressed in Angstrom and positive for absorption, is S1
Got 0.5 Angstrom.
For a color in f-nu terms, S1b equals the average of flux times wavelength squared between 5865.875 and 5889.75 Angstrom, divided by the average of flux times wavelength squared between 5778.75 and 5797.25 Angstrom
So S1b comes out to 1.19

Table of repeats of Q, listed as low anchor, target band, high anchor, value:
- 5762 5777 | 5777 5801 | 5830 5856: 2.0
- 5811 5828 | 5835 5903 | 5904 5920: 3.9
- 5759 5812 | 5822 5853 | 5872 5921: -2.4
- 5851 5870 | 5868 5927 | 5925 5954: 1.7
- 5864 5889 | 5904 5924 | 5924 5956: -0.3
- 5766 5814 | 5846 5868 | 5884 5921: -1.7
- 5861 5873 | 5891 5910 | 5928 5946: 3.1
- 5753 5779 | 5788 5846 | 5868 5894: -0.3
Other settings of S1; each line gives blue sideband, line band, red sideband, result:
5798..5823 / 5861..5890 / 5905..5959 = -0.1 Angstrom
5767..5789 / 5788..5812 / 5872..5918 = -1.4 Angstrom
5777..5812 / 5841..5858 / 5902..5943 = -0.6 Angstrom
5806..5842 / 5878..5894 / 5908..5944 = 1.9 Angstrom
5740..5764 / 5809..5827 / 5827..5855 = 0.3 Angstrom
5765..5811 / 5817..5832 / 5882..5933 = -0.7 Angstrom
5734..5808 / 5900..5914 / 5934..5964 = -0.5 Angstrom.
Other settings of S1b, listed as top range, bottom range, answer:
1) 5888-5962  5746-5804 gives 1.03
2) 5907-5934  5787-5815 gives 1.10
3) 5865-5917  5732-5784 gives 1.02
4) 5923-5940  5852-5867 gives 1.10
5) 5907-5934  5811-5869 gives 1.06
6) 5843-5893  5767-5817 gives 1.07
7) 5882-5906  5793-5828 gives 0.84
